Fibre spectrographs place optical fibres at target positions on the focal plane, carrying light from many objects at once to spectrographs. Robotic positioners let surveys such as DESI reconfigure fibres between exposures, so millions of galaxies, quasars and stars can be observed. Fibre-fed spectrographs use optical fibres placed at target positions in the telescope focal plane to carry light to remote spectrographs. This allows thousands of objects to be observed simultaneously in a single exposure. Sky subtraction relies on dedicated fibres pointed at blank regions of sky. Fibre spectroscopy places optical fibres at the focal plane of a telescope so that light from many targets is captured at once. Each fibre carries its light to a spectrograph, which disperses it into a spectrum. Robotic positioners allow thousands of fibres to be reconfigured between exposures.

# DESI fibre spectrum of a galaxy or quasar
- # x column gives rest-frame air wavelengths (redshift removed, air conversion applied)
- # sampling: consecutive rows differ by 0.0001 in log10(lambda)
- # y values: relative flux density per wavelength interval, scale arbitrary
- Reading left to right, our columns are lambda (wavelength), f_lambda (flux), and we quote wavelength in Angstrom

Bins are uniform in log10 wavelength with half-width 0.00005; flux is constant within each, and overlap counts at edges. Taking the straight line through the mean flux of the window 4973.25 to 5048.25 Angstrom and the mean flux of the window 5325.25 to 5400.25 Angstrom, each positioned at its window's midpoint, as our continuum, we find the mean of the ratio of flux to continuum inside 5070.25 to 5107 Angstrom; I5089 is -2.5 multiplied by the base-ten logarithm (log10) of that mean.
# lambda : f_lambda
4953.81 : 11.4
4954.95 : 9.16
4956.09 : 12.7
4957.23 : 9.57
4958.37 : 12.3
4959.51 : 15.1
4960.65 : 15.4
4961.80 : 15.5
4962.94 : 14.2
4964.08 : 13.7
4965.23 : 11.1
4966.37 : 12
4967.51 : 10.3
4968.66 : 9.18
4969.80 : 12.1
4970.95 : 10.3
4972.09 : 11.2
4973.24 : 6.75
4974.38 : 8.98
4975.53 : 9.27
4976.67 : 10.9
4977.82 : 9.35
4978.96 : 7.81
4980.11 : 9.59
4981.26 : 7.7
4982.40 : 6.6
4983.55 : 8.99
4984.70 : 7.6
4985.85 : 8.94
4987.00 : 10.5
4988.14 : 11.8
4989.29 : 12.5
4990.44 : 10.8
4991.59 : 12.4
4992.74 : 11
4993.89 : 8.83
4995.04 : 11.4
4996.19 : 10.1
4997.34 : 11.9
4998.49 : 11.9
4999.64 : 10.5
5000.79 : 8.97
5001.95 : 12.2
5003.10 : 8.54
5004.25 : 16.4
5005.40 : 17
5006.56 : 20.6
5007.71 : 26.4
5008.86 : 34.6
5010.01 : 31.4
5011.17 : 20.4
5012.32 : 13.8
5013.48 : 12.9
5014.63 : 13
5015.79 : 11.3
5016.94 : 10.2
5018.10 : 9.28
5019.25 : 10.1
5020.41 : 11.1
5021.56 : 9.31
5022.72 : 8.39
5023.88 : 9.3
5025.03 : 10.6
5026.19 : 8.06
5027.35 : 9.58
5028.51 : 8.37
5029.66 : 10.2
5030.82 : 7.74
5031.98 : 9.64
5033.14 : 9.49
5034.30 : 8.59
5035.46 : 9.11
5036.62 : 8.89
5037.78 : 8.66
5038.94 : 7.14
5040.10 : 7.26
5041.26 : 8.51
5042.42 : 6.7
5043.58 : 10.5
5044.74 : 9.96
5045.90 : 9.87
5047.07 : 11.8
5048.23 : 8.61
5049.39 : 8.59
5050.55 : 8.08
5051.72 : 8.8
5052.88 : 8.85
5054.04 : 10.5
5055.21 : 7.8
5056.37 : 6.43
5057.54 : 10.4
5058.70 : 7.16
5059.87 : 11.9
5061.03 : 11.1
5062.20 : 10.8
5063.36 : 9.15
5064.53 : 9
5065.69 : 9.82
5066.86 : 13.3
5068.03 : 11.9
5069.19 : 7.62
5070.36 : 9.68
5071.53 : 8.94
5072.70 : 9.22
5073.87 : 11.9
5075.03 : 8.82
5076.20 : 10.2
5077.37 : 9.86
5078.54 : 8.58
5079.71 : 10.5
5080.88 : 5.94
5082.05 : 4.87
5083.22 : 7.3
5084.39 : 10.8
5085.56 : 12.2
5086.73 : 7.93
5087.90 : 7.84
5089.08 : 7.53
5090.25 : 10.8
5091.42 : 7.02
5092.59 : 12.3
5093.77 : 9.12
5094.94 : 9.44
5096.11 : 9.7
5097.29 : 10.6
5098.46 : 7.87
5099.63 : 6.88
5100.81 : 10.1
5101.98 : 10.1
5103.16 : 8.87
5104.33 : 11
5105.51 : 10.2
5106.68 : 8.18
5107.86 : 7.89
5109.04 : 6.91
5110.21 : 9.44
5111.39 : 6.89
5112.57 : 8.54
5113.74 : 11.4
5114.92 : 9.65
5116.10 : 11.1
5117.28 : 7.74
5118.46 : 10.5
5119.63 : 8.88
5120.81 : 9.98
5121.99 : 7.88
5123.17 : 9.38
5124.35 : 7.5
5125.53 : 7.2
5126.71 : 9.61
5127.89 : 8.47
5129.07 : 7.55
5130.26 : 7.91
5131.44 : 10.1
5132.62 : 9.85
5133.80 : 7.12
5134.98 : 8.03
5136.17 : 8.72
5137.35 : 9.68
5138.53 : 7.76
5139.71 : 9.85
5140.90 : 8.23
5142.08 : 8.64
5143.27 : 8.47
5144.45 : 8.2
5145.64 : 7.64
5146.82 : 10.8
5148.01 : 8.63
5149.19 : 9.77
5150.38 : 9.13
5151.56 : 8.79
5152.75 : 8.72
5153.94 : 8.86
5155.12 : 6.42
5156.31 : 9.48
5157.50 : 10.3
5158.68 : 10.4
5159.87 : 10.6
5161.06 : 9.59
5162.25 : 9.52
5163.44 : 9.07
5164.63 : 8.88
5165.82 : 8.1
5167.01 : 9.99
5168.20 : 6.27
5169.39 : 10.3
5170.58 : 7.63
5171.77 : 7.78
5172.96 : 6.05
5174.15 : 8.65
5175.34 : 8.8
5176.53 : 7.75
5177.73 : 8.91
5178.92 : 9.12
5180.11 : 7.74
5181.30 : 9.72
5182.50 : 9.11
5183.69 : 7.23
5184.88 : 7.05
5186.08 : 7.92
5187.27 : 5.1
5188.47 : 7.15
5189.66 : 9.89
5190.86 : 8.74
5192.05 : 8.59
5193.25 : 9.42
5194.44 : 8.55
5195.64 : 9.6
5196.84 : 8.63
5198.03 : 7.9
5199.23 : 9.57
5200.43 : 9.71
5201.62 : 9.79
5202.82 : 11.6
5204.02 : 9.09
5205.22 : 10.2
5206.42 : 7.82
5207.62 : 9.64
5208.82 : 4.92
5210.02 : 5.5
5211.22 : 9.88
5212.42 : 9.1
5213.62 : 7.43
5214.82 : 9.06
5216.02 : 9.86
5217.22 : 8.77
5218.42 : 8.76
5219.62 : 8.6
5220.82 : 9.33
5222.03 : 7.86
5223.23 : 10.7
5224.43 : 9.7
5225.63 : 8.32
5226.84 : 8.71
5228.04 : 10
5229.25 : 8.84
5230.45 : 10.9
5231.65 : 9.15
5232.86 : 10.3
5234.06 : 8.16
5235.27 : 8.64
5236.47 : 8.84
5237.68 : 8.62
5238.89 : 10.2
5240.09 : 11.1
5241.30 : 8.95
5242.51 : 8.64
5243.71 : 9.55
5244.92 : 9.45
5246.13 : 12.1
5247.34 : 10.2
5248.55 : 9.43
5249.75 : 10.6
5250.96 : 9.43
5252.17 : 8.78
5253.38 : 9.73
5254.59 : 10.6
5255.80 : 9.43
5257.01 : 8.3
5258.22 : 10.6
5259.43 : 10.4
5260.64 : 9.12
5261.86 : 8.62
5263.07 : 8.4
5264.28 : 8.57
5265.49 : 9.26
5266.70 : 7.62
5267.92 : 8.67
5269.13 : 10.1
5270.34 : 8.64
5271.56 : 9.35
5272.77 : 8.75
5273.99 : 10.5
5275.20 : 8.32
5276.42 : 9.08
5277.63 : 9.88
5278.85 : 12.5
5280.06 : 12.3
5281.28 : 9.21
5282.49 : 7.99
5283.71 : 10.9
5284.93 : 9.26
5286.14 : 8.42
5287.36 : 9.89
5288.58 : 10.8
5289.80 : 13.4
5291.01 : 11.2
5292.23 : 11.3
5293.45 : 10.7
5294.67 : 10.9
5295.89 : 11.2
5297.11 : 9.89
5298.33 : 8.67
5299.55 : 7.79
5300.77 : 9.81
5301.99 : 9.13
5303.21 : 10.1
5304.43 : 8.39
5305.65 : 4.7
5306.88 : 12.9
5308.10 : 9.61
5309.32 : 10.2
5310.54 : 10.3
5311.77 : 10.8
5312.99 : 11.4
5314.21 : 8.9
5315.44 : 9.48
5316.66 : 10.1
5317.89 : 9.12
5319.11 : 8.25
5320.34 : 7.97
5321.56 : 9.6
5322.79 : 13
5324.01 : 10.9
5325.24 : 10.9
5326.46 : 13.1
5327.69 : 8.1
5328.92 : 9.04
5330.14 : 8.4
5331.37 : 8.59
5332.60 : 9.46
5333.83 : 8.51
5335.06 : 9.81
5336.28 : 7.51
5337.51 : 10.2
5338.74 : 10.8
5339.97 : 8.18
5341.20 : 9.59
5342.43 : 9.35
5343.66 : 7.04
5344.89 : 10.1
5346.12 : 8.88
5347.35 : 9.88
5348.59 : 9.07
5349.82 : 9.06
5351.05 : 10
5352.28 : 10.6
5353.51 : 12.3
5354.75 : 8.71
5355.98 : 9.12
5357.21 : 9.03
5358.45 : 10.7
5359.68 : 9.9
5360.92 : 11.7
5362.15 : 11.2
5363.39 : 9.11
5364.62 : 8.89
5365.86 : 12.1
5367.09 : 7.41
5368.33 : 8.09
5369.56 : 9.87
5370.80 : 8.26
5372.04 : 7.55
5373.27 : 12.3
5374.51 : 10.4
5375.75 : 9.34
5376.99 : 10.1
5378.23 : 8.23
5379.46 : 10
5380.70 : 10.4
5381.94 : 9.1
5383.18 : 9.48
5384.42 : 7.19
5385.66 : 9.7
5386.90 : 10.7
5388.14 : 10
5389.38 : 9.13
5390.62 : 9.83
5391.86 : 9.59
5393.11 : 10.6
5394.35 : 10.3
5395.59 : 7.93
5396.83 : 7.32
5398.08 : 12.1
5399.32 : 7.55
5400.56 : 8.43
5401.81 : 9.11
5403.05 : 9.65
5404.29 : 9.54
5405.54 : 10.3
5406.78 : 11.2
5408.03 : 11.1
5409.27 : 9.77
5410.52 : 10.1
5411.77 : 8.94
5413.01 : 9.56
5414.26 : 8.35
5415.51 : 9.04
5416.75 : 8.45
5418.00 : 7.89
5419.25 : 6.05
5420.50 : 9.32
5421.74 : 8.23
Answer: 0.18 mag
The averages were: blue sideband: 11.3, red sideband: 9.52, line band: 9.2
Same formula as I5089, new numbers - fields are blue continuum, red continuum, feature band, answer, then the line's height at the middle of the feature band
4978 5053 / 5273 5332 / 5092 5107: 0.13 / 10.8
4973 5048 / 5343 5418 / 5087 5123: 0.18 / 10.8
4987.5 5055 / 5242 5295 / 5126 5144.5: 0.24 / 10.7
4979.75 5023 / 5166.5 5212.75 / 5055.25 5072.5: 0.18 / 11.4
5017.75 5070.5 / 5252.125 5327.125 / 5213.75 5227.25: 0.08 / 9.66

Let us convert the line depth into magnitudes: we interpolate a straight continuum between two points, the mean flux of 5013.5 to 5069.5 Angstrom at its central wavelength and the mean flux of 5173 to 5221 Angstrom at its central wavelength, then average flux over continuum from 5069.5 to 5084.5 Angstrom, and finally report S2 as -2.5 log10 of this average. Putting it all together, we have 0.05 mag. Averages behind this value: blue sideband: 9.47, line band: 8.88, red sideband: 8.57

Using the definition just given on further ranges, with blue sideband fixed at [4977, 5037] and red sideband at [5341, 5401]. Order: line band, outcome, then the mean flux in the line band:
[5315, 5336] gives 0.02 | 9.64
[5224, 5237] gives 0.13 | 9.23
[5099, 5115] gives 0.24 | 8.98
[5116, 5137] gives 0.26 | 8.71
